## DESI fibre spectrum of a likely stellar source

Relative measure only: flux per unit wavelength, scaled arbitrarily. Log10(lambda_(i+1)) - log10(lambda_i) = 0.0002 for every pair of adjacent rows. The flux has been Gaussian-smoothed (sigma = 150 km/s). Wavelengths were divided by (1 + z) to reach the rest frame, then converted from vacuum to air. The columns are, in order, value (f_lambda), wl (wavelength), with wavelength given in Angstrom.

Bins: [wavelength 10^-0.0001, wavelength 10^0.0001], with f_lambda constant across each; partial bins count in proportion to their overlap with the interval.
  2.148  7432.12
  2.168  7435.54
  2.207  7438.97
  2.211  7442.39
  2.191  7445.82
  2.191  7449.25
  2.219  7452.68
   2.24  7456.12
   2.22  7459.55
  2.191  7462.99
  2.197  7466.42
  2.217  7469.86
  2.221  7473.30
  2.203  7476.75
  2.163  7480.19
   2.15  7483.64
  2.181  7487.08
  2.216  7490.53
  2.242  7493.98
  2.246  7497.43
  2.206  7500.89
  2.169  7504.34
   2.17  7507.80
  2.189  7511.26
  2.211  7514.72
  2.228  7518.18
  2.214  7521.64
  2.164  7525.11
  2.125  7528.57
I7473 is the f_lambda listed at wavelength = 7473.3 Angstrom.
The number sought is 2.221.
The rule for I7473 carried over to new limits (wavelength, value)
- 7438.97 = 2.207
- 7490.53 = 2.216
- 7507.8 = 2.17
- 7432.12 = 2.148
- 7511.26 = 2.189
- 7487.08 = 2.181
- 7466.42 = 2.197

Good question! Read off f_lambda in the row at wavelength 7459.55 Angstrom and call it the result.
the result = 2.22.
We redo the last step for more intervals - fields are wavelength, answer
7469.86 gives 2.217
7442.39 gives 2.211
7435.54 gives 2.168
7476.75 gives 2.203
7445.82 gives 2.191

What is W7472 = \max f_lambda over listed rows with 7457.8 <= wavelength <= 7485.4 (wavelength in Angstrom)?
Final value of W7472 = 2.221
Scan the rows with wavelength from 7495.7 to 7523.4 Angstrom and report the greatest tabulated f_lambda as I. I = 2.246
